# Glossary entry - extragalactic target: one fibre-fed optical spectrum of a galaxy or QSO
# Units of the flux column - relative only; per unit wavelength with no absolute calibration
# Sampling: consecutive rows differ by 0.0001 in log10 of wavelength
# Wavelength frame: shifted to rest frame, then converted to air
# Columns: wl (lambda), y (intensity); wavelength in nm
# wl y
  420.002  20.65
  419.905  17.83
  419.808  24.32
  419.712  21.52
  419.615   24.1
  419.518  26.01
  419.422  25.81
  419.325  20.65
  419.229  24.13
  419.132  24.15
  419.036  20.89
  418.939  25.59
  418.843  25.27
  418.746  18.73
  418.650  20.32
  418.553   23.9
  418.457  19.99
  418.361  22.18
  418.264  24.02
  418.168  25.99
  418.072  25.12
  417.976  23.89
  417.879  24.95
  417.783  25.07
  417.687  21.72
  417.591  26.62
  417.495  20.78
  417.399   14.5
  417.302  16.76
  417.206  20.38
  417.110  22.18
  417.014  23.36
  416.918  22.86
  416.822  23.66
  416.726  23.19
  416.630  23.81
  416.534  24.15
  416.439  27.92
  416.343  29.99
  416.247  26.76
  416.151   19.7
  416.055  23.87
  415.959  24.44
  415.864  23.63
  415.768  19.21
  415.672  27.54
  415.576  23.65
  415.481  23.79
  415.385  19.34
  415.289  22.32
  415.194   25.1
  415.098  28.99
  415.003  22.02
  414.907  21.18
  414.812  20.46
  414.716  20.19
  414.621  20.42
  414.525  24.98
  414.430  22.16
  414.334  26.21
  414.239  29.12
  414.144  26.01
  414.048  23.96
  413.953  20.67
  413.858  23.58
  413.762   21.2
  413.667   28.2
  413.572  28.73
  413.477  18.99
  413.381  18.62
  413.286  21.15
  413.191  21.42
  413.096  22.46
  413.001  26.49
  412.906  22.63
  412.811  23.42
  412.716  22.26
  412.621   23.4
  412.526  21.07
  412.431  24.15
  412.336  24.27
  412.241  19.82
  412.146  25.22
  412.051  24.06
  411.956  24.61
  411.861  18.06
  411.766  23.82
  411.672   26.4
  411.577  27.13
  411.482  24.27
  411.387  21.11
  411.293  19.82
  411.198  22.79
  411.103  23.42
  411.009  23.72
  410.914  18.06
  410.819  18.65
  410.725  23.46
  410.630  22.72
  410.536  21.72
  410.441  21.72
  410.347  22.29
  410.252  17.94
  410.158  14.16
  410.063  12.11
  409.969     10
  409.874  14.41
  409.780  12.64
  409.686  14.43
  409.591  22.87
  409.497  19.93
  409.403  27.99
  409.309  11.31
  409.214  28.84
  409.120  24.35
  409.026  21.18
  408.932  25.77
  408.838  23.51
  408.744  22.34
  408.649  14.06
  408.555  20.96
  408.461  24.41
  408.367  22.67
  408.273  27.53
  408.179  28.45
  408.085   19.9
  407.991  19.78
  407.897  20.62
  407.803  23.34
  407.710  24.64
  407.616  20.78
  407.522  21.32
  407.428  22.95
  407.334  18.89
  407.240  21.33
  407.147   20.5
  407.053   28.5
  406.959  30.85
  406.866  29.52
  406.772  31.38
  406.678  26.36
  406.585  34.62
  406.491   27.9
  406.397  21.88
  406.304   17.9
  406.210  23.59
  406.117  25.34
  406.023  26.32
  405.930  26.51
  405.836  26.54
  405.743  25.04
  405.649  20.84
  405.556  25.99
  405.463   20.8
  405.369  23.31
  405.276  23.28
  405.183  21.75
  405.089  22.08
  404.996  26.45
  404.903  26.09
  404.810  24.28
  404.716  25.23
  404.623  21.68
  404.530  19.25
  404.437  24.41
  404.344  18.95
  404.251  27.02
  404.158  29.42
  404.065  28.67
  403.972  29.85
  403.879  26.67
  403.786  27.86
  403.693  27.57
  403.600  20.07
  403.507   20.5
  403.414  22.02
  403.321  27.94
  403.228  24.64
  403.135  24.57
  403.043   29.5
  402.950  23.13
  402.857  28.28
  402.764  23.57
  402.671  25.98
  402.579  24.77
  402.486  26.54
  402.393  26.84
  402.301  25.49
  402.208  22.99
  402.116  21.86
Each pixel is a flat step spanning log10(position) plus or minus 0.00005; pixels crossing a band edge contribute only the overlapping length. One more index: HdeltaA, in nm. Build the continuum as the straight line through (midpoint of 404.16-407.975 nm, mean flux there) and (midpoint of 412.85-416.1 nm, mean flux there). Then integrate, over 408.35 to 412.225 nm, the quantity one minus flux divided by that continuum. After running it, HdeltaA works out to 0.463 nm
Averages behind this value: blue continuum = 24.2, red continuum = 23.3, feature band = 20.9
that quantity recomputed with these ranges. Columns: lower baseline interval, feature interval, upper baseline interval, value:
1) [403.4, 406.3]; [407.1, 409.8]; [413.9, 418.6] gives 0.26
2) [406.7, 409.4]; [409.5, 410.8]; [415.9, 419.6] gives 0.31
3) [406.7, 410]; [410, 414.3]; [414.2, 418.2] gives 0.07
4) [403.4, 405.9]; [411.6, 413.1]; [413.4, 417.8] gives 0.02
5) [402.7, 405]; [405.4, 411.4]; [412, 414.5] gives 0.51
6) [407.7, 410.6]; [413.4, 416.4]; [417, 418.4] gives -0.26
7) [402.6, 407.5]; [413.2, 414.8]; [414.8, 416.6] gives 0.06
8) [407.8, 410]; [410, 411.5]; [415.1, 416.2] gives 0.09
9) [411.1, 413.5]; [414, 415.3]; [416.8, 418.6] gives -0.07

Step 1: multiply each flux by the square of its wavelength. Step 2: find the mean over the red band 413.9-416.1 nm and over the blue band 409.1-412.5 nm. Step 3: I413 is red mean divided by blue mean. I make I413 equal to 1.15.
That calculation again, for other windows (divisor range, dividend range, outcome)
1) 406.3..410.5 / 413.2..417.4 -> 1.09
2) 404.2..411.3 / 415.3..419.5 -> 1.08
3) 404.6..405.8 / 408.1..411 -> 0.88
